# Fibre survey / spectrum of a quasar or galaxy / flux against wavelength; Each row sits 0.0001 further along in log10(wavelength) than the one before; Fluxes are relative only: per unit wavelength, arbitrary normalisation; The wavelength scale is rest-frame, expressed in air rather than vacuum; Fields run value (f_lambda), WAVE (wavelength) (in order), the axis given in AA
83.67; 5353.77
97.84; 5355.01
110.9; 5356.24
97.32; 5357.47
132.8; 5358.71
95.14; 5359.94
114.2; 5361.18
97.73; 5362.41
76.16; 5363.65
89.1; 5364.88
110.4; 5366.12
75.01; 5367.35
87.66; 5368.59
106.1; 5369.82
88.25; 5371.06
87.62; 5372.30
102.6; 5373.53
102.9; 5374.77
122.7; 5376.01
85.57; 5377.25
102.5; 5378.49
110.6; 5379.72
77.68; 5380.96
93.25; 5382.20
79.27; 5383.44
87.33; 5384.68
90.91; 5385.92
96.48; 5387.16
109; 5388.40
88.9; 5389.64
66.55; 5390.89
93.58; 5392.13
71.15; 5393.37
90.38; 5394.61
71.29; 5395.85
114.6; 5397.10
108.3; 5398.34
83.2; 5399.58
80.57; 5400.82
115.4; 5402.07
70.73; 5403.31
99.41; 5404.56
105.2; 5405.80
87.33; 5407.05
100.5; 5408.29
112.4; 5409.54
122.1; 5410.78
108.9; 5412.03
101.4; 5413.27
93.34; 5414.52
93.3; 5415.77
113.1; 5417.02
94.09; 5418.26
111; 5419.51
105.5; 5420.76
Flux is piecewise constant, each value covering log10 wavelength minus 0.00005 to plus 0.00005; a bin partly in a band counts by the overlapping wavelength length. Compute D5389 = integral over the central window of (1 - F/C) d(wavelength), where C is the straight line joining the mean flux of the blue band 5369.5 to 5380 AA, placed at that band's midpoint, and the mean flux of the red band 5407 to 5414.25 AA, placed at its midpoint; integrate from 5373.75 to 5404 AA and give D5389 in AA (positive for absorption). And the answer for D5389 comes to 3.1 AA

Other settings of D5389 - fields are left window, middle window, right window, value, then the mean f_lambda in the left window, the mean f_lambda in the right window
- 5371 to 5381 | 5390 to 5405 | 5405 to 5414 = 2.1 AA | 99.6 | 105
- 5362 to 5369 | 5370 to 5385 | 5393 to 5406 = -0.9 AA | 89.1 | 91.8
